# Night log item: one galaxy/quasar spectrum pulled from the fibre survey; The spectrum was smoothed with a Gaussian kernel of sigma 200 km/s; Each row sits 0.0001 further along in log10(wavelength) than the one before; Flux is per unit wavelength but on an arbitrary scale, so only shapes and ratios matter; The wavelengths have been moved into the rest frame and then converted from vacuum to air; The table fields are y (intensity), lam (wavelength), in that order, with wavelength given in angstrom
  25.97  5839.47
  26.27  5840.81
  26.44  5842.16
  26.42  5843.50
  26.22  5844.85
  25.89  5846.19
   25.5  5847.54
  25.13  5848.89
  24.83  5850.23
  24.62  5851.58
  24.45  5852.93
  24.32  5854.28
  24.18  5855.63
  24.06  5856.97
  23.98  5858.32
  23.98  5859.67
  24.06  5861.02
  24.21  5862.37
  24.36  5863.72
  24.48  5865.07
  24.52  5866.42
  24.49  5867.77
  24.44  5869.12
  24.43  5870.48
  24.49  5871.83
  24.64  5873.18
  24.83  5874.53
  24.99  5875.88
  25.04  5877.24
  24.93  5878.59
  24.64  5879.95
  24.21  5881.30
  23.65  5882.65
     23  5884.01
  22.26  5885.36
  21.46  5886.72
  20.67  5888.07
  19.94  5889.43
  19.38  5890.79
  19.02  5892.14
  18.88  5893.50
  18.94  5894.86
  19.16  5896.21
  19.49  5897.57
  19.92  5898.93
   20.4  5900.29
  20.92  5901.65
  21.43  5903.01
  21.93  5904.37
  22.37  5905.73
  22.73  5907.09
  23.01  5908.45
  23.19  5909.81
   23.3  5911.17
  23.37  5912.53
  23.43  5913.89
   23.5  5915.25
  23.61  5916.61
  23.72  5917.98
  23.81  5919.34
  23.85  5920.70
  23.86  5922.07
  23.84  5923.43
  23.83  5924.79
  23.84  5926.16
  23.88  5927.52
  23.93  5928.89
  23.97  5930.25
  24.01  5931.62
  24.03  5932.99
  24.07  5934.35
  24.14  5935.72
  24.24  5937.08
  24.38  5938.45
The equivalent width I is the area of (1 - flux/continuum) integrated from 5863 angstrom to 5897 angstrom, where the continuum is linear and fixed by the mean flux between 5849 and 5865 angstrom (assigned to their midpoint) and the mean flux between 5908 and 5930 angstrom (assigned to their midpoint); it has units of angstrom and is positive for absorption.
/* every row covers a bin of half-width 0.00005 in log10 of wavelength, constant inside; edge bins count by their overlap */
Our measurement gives 1.8 angstrom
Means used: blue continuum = 24.3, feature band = 22.8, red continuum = 23.6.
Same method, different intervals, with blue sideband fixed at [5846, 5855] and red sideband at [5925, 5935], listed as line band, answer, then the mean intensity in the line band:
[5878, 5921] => 4.1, 22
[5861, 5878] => 0.1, 24.6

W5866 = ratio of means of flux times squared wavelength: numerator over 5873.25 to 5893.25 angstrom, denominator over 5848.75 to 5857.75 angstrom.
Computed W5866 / 0.94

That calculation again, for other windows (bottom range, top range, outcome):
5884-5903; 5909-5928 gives 1.18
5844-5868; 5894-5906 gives 0.84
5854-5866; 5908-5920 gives 0.99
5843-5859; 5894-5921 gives 0.90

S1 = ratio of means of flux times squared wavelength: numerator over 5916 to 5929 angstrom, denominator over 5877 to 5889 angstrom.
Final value 1.0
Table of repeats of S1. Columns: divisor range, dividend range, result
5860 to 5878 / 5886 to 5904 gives 0.82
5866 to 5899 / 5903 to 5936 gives 1.06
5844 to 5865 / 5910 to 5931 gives 0.98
